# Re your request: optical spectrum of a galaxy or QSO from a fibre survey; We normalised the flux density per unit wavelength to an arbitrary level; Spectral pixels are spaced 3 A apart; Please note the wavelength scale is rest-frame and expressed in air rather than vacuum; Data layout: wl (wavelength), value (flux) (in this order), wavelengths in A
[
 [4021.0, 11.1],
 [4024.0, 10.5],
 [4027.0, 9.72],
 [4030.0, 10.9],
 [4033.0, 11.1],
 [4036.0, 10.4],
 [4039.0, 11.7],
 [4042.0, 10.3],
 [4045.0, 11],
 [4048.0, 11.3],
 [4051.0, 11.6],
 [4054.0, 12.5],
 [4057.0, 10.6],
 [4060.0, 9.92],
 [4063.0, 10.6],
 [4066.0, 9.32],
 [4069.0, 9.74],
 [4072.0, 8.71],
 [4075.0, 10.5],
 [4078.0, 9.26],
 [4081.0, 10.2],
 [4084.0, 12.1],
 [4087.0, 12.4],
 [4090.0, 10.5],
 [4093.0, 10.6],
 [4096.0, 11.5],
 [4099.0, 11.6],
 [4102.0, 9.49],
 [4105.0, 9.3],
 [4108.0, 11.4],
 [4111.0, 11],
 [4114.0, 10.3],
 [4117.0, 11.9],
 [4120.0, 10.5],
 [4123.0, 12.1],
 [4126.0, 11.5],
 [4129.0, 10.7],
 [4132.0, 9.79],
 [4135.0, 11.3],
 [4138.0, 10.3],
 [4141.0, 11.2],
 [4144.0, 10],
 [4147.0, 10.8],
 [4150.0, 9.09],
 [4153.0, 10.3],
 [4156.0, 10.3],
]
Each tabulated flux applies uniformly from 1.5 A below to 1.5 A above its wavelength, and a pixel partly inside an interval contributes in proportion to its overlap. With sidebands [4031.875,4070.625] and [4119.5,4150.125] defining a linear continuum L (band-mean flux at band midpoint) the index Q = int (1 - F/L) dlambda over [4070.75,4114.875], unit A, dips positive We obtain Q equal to 0.6 A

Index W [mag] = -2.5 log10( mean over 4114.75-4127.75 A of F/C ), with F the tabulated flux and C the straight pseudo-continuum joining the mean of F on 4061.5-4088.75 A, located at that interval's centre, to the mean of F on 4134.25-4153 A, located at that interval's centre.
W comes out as -0.10 mag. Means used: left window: 10.3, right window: 10.4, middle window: 11.4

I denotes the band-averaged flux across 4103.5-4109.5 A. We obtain 10.4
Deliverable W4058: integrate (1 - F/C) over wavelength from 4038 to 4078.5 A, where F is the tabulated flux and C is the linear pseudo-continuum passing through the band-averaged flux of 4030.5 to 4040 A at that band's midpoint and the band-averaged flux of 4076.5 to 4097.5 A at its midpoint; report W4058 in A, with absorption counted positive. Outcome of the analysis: 1.7 A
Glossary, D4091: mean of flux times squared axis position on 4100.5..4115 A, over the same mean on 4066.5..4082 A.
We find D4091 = 1.1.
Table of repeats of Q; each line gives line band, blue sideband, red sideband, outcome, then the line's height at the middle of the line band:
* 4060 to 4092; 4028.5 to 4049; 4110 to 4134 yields 1.9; 11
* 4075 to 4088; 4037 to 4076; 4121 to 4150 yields -0.3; 10.6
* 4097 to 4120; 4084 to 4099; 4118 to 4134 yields 0.9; 11.2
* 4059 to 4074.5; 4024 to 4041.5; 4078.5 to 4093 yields 1.8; 11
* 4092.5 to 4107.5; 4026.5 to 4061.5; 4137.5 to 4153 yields 0.0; 10.6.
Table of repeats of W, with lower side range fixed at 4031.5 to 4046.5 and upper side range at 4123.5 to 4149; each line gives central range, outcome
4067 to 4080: 0.14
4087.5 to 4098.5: -0.03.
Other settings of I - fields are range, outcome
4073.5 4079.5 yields 9.88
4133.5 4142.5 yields 10.9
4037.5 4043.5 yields 11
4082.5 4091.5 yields 11.7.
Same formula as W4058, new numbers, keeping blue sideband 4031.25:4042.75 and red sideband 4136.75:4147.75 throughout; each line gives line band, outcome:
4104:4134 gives -0.7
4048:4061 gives -0.4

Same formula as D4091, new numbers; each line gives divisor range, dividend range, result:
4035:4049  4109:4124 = 1.06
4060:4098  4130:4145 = 1.04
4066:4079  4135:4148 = 1.15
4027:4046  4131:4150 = 1.02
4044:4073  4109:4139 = 1.07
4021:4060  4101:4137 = 1.03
